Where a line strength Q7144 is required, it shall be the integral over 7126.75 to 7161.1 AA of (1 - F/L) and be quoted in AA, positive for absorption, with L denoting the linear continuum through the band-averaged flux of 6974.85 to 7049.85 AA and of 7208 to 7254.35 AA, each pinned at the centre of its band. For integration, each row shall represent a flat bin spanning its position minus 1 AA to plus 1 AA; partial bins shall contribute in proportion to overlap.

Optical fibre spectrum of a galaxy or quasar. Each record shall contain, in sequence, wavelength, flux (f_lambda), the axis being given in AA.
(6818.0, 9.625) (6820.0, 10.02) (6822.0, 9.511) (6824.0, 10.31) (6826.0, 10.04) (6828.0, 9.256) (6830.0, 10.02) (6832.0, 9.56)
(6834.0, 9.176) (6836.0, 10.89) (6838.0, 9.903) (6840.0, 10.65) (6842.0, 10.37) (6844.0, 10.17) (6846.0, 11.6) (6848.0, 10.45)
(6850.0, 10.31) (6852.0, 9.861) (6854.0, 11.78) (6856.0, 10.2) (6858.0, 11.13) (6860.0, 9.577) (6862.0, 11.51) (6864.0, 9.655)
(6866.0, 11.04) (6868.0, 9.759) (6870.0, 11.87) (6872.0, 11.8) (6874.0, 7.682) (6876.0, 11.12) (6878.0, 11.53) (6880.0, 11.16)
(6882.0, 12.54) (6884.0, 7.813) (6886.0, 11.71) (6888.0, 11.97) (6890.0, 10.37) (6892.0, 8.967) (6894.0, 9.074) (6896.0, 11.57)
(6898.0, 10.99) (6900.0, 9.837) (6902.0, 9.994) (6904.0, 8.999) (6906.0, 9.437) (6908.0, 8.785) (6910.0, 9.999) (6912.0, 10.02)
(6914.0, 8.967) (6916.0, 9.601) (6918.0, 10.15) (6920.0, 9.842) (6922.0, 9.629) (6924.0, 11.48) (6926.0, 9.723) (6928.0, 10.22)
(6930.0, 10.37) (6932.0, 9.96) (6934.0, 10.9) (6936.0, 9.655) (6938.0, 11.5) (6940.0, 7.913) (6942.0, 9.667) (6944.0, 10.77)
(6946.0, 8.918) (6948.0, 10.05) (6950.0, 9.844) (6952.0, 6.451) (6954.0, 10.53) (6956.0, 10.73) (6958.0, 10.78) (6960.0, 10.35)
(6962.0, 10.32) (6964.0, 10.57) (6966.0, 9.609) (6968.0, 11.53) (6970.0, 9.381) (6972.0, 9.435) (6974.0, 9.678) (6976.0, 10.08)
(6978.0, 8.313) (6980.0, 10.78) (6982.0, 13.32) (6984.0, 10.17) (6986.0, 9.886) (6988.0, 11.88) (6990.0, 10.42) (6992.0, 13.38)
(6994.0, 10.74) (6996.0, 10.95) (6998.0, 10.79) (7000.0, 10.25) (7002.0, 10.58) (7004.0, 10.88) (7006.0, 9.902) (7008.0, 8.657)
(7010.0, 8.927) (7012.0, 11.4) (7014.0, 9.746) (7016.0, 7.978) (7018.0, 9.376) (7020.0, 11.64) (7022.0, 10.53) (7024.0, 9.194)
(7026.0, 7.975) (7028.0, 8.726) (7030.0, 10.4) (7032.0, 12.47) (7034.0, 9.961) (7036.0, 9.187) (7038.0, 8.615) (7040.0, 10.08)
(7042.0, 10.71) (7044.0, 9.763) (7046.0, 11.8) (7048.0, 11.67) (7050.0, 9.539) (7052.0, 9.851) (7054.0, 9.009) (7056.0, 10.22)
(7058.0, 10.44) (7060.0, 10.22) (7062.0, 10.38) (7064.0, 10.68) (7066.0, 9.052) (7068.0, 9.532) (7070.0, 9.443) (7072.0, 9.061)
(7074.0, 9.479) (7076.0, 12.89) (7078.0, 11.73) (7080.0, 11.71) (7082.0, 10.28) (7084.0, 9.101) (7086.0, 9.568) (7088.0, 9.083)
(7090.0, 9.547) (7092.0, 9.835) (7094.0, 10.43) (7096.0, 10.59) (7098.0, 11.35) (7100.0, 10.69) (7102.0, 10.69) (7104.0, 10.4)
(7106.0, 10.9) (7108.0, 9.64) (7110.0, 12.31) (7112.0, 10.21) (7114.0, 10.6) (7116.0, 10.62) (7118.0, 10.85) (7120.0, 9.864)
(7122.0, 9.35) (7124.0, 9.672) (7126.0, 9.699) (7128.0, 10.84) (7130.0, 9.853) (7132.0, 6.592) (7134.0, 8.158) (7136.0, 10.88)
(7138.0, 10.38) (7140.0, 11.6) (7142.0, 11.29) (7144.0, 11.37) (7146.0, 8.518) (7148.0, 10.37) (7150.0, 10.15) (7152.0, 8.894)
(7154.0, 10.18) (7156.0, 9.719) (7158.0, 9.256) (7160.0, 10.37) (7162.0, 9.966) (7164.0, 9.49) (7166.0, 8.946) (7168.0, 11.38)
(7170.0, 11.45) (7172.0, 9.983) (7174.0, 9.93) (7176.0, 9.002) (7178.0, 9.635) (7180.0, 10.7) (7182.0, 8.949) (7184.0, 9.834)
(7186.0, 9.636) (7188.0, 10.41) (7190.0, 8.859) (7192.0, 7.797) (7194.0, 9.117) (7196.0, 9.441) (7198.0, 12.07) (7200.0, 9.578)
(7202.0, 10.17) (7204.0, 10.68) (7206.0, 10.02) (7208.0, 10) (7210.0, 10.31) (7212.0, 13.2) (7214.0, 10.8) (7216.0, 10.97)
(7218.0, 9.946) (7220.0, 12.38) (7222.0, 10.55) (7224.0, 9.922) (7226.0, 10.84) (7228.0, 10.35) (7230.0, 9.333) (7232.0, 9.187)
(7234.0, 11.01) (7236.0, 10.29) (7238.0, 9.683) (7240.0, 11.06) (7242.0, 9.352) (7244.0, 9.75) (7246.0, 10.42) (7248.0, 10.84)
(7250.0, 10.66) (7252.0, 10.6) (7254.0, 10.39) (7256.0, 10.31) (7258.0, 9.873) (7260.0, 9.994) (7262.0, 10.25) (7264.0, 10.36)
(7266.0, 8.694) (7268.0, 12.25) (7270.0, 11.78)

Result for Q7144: 1.7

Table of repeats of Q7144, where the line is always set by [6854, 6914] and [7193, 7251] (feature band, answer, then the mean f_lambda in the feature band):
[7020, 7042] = 1.1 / 9.85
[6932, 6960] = 1.4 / 9.85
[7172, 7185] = 0.9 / 9.7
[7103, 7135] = 1.3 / 9.97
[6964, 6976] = 0.4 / 9.99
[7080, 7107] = 0.4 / 10.2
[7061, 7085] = 0.2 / 10.3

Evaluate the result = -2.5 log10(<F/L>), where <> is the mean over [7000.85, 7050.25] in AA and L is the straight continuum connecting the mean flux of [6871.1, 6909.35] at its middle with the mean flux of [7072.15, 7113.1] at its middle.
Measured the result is 0.05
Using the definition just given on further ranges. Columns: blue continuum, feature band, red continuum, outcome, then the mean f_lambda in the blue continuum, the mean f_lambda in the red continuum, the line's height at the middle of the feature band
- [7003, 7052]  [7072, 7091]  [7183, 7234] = -0.03 mag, 9.96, 10.2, 10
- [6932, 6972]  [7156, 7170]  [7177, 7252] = 0.02 mag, 9.96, 10.2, 10.2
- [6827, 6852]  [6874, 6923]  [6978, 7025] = 0.02 mag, 10.2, 10.4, 10.3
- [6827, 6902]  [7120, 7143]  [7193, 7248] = 0.06 mag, 10.4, 10.4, 10.4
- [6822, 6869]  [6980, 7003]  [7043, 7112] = -0.08 mag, 10.3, 10.3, 10.3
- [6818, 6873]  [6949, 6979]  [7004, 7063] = 0.03 mag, 10.4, 9.96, 10.1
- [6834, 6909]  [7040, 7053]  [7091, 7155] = -0.03 mag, 10.4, 10.2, 10.3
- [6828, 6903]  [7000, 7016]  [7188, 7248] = 0.05 mag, 10.5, 10.3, 10.4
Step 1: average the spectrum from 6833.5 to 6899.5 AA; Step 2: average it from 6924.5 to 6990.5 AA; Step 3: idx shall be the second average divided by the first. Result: 0.96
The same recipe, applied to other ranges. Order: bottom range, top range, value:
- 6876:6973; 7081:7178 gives 1.00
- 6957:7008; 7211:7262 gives 0.99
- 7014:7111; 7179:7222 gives 1.01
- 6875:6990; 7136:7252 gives 1.00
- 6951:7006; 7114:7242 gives 0.97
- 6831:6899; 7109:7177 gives 0.96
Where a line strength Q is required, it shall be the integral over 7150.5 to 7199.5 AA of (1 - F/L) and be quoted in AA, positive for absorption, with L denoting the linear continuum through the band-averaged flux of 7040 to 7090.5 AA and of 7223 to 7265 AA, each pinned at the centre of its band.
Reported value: 2.0 AA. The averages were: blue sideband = 10.2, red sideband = 10.2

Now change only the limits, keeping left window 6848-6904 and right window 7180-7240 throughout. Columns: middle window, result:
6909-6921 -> 0.8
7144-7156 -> 0.6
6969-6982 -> 0.7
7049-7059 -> 0.5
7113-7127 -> 0.3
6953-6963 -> -0.1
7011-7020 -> 0.5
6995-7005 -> -0.3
